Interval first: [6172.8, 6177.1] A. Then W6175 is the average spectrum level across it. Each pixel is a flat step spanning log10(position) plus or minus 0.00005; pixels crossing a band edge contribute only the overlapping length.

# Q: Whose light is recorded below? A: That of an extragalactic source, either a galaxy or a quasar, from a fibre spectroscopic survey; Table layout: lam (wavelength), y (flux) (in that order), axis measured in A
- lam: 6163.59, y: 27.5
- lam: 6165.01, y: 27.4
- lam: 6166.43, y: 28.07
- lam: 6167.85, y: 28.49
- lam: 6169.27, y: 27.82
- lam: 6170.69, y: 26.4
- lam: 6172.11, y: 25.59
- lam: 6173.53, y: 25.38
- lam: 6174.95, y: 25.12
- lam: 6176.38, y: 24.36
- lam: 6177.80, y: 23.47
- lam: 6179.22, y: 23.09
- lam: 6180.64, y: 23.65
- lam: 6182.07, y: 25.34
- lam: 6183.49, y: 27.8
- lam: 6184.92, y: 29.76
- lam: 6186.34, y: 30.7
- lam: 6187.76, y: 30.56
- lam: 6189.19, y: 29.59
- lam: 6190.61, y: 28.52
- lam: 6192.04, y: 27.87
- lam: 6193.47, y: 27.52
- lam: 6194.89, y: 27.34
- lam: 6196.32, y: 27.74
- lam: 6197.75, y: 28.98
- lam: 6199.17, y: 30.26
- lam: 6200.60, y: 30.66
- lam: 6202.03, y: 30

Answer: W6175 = 24.9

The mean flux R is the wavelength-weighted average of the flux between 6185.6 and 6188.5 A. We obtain 30.7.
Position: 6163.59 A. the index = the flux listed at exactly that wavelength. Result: 27.5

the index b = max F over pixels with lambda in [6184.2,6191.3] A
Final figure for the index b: 30.7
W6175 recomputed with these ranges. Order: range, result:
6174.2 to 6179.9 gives 24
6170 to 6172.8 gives 26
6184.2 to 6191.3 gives 29.8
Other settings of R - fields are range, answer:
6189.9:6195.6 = 27.8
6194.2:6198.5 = 28.1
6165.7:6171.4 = 27.7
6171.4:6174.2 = 25.5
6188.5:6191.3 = 29.1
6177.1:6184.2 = 24.7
